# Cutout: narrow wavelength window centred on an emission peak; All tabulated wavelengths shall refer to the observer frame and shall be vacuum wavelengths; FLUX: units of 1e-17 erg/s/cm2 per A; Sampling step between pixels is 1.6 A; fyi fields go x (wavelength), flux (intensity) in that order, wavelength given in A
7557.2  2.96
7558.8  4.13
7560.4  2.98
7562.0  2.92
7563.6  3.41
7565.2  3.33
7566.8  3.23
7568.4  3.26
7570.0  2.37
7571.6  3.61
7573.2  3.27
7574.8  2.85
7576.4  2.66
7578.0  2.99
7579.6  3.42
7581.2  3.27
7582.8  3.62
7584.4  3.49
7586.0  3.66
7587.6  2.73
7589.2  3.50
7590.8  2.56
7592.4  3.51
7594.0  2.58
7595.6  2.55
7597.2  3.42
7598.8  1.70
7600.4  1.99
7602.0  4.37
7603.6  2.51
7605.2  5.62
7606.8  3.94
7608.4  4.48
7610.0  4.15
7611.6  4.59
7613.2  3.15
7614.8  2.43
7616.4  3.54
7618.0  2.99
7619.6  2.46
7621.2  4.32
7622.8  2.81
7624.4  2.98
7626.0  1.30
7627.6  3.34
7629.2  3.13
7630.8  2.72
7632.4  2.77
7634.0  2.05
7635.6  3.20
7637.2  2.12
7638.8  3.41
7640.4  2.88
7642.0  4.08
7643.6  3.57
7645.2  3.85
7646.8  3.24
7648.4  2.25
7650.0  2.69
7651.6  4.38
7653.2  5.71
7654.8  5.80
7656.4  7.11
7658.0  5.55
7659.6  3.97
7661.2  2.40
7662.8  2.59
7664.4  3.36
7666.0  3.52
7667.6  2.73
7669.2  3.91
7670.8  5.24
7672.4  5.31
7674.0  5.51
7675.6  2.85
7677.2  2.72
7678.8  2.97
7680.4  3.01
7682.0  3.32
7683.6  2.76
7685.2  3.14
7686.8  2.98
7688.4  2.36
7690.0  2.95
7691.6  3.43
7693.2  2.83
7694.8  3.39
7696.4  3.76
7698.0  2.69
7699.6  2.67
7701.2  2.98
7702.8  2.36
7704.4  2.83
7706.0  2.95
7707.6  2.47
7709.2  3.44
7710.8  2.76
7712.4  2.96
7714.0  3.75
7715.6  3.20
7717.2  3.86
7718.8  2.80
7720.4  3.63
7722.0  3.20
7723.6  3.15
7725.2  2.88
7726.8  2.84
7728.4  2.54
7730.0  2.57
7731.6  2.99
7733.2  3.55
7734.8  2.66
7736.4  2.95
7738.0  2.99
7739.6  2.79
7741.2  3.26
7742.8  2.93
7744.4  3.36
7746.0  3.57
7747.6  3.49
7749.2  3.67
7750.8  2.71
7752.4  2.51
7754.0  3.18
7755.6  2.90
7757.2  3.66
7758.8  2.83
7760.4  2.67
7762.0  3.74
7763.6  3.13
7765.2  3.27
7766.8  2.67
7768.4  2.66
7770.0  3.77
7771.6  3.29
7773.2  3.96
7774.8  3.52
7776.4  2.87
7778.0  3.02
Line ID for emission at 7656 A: [S II]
